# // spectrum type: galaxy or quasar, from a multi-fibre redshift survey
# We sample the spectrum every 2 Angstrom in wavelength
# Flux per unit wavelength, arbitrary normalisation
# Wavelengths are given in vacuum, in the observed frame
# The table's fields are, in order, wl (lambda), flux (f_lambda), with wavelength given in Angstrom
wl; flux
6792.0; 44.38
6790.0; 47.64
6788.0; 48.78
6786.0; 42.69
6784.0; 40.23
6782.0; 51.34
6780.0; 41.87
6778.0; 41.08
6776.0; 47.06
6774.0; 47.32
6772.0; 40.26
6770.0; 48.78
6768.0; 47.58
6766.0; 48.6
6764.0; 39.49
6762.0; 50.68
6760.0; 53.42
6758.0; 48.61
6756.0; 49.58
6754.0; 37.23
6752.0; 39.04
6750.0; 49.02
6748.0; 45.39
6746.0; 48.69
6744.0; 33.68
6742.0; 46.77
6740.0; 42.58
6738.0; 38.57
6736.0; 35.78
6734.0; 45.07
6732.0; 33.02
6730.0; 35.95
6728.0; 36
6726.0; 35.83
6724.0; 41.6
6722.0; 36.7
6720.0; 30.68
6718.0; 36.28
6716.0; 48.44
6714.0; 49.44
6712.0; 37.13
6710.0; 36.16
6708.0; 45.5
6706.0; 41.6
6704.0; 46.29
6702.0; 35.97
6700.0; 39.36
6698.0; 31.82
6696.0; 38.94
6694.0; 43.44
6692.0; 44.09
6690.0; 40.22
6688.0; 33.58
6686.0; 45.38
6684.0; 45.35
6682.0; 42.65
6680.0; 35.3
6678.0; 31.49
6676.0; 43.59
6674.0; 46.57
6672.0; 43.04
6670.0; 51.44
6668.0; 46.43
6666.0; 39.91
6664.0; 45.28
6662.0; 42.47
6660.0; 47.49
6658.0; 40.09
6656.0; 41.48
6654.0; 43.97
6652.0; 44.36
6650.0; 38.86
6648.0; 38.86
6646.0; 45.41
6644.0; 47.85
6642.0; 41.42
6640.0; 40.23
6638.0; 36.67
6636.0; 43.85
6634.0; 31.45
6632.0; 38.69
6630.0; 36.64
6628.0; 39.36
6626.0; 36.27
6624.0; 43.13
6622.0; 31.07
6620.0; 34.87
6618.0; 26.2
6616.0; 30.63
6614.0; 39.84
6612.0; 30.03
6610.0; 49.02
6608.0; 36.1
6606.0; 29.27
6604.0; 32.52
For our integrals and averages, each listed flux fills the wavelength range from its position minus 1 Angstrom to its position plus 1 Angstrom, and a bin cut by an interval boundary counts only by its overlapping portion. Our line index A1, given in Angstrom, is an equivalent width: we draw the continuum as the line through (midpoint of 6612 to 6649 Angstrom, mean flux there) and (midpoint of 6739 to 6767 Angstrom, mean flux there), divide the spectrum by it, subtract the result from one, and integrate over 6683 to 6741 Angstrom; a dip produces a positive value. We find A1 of 4.0 Angstrom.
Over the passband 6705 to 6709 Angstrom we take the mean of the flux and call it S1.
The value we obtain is 43.5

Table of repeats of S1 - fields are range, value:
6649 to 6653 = 41.6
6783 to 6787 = 41.5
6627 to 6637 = 38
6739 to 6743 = 44.7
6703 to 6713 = 41.3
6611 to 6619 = 31.7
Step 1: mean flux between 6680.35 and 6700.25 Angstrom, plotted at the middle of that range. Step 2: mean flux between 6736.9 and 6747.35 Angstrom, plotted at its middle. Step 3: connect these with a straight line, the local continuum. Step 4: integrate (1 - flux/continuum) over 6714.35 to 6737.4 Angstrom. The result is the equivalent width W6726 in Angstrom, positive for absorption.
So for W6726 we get 1.9 Angstrom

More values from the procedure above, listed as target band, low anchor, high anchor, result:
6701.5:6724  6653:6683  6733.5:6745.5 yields 0.46 Angstrom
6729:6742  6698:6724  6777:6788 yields 0.70 Angstrom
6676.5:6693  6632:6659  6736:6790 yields 0.95 Angstrom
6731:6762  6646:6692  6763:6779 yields 0.73 Angstrom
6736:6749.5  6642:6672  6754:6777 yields 1.15 Angstrom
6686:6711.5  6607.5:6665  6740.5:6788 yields 1.39 Angstrom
